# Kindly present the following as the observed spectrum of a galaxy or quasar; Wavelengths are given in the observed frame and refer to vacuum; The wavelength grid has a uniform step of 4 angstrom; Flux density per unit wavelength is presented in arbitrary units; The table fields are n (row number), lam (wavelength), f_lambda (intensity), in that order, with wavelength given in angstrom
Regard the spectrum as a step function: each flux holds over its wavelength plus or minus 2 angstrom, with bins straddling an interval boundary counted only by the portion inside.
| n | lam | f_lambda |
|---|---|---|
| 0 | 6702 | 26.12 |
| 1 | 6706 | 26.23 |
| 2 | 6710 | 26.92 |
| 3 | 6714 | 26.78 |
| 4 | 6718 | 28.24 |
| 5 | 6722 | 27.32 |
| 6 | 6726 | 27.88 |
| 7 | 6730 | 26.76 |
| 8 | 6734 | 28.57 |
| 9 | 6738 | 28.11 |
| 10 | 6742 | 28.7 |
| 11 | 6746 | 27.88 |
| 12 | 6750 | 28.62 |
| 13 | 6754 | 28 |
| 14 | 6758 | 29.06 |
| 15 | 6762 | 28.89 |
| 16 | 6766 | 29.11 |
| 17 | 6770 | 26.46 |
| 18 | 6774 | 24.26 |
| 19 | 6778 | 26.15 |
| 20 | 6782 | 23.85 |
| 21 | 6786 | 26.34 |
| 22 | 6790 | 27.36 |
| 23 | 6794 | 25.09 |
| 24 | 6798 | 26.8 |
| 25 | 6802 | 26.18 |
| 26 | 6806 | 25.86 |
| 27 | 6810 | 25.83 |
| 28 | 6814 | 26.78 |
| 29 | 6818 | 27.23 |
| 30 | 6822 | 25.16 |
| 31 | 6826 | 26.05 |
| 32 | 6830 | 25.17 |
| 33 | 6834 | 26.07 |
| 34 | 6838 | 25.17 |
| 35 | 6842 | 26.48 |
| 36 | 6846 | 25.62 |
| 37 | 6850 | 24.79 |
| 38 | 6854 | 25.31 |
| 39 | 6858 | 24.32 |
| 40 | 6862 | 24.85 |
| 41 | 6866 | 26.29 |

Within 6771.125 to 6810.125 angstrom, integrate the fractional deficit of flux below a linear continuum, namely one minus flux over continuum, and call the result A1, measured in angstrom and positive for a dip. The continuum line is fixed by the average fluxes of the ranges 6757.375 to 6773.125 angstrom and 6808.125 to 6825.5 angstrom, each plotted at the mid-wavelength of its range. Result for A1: 1.94 angstrom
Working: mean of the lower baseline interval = 28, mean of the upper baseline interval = 26.2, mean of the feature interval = 25.8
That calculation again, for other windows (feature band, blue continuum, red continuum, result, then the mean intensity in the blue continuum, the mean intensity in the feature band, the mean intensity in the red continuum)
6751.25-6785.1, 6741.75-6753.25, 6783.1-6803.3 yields 0.50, 28.3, 27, 26.2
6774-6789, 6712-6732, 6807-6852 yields 0.63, 27.4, 25.4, 25.9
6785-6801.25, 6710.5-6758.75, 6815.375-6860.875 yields 0.13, 27.9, 26.4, 25.6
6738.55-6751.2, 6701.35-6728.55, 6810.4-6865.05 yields -0.76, 27.1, 28.4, 25.6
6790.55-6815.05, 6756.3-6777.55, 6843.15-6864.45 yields 0.29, 27.4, 26.1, 25.1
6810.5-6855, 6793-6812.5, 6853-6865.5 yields -0.62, 26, 25.8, 25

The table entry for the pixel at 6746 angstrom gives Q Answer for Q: 27.88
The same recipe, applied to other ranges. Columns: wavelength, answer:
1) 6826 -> 26.05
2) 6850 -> 24.79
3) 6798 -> 26.8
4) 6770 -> 26.46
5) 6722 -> 27.32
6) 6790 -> 27.36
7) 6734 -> 28.57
